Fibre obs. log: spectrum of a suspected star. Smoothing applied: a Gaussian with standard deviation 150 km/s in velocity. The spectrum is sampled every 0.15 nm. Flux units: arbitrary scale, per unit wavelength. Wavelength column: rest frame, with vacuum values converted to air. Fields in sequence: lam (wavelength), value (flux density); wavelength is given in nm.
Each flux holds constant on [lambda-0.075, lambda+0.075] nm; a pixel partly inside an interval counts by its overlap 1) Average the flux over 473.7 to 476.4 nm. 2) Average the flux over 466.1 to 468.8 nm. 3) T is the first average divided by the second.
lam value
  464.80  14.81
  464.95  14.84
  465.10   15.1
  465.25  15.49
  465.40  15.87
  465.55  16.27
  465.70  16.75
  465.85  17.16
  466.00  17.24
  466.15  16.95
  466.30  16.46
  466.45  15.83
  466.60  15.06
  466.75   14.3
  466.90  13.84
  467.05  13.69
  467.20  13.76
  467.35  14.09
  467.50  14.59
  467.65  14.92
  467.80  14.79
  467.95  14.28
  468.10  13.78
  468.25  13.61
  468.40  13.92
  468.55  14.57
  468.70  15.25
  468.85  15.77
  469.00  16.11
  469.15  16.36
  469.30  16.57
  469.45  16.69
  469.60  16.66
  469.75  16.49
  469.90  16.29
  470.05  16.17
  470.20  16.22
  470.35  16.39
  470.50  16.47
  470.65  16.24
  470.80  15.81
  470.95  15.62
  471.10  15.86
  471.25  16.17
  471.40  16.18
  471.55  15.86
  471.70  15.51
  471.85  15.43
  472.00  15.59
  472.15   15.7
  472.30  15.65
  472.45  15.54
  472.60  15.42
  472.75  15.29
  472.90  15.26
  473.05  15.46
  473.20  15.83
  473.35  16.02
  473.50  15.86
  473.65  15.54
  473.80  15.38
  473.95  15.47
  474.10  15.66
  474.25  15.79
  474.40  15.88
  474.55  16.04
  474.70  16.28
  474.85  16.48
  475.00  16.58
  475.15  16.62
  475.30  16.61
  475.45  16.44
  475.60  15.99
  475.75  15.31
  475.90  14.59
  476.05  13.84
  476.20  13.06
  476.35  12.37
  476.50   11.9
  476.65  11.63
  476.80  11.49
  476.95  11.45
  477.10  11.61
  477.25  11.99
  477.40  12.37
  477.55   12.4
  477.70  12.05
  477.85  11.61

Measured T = 1.06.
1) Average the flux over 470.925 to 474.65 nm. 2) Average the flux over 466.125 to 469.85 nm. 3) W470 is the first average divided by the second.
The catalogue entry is 1.0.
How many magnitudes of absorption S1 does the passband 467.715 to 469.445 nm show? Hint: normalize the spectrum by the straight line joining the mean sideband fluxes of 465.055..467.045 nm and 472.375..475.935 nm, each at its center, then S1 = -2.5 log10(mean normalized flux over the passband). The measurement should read 0.05 mag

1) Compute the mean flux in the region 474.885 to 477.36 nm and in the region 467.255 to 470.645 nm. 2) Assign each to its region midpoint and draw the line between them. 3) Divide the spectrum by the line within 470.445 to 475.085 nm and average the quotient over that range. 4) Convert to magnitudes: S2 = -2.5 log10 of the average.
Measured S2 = -0.09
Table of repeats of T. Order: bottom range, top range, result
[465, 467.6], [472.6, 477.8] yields 0.94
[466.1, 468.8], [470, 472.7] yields 1.08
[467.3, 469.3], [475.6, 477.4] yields 0.86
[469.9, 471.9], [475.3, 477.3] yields 0.83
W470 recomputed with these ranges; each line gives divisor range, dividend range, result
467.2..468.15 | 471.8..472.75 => 1.08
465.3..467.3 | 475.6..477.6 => 0.82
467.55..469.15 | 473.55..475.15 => 1.08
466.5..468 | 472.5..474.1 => 1.08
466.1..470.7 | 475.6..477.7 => 0.83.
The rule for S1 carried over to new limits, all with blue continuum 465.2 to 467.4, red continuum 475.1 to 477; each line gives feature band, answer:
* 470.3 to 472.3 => -0.08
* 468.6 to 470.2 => -0.08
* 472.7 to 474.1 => -0.09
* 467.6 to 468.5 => 0.08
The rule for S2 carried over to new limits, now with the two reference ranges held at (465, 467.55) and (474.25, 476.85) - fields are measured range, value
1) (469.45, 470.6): -0.083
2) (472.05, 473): -0.032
